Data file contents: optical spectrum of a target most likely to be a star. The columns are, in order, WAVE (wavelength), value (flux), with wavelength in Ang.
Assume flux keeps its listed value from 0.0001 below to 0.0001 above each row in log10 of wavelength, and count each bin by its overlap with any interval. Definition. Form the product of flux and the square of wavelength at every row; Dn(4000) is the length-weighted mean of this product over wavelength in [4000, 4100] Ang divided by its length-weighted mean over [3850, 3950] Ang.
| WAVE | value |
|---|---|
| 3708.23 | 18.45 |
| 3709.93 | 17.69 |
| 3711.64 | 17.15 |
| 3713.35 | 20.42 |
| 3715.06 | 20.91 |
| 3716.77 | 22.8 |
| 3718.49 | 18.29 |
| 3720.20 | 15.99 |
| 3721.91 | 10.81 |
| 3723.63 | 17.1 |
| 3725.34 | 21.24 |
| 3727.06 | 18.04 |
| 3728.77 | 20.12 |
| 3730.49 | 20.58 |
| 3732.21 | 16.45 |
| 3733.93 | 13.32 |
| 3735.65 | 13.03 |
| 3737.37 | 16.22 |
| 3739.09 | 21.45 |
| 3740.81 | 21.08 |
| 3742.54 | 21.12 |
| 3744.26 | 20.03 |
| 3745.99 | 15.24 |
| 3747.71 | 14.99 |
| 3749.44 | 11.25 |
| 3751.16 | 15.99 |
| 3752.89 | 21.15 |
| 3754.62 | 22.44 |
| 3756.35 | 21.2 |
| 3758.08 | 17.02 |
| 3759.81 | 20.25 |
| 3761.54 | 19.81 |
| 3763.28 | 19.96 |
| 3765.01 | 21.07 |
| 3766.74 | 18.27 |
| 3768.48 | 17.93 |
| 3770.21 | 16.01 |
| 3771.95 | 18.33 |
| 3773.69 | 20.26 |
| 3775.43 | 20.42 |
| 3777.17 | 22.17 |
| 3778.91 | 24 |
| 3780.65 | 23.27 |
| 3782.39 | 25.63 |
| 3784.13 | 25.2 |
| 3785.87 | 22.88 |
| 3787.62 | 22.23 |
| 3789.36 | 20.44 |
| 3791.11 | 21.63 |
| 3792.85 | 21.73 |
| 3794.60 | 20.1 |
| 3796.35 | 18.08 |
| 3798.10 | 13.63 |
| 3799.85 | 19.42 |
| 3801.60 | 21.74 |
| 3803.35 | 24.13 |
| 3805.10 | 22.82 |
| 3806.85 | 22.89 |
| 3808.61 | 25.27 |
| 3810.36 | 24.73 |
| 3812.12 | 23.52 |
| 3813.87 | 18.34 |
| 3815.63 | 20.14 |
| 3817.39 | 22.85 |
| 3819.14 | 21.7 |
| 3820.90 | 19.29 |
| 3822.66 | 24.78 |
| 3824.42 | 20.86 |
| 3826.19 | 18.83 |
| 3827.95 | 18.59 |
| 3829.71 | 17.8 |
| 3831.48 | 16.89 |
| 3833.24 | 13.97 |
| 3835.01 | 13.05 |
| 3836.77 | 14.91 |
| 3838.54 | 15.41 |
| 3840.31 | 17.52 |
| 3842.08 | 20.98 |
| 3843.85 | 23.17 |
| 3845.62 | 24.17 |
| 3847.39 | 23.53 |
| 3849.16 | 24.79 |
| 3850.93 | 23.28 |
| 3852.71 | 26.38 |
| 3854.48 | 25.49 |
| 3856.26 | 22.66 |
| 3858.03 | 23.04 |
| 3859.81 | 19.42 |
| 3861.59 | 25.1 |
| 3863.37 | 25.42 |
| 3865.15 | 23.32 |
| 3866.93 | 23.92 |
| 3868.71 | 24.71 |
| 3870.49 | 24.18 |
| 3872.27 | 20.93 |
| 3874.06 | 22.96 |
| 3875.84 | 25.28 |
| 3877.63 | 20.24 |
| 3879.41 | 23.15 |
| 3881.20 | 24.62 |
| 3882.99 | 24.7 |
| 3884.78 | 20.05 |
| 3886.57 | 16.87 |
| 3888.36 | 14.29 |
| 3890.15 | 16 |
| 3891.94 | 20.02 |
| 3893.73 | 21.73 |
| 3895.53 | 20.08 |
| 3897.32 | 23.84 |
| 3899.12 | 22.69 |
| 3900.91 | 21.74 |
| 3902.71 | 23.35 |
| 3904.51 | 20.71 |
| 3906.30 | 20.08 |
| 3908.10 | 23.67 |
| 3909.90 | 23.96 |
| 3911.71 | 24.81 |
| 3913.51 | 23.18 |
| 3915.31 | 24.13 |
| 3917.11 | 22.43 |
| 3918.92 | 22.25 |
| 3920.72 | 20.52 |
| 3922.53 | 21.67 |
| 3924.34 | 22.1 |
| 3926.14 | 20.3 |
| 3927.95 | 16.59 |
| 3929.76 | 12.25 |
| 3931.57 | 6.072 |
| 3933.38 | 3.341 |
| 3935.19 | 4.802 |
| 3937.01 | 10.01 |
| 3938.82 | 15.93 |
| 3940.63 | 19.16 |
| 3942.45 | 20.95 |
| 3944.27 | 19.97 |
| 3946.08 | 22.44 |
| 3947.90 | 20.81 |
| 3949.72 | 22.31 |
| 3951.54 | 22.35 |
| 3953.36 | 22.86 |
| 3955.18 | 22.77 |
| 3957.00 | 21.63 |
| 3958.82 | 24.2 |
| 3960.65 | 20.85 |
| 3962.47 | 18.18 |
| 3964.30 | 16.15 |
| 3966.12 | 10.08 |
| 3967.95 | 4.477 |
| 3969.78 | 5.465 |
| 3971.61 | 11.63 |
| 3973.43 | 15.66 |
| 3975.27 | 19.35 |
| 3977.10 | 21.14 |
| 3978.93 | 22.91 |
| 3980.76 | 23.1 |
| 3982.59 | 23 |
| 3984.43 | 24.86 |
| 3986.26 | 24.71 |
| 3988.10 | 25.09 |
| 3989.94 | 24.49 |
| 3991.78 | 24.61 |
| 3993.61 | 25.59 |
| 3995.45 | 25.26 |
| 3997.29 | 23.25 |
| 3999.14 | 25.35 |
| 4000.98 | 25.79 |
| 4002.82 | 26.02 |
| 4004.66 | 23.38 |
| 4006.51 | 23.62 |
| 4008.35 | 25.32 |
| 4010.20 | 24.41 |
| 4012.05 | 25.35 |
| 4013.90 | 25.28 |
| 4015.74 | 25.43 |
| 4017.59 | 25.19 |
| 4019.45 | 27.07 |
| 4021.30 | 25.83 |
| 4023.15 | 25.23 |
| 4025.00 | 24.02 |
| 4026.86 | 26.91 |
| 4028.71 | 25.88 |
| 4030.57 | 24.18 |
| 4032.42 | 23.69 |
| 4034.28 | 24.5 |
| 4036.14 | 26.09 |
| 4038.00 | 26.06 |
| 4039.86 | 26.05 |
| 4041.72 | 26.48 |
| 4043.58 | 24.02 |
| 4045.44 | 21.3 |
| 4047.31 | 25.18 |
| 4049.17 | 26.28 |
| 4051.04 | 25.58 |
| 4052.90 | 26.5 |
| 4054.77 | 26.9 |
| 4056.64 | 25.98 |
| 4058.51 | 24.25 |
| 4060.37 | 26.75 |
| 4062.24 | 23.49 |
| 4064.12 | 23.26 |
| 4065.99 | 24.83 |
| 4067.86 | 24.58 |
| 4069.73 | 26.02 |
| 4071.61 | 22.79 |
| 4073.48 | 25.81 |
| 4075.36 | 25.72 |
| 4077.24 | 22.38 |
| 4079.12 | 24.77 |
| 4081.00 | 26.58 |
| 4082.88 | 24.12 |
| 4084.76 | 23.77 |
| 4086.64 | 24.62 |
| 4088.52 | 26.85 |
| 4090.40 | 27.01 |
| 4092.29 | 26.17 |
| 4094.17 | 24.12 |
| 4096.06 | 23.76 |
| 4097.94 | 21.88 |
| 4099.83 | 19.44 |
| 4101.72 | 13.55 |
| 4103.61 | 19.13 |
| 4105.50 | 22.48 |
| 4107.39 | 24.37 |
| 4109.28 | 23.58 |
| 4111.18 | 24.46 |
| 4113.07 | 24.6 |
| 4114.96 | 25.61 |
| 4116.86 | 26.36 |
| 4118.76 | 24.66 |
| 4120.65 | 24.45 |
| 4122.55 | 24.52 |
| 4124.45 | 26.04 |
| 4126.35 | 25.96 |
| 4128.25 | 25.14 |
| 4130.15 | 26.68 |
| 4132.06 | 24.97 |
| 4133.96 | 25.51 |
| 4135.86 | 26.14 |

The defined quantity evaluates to 1.31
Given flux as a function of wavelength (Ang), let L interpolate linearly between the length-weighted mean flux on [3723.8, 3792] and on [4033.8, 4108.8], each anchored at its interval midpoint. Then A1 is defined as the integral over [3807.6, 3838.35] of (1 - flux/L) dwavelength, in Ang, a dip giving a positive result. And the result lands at 1.3 Ang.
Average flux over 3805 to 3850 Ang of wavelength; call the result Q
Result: 20.4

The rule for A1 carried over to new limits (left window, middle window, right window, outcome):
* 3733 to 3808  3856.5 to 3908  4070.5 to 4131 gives -1.6 Ang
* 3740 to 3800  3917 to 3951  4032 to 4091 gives 8.7 Ang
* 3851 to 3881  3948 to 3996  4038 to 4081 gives 8.4 Ang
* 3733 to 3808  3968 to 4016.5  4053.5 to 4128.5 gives 1.2 Ang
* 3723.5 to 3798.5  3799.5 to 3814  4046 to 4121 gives -2.0 Ang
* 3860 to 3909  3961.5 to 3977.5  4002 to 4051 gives 7.0 Ang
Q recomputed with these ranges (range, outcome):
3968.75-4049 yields 23.7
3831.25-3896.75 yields 21.3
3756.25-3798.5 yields 20.5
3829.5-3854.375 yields 19.9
